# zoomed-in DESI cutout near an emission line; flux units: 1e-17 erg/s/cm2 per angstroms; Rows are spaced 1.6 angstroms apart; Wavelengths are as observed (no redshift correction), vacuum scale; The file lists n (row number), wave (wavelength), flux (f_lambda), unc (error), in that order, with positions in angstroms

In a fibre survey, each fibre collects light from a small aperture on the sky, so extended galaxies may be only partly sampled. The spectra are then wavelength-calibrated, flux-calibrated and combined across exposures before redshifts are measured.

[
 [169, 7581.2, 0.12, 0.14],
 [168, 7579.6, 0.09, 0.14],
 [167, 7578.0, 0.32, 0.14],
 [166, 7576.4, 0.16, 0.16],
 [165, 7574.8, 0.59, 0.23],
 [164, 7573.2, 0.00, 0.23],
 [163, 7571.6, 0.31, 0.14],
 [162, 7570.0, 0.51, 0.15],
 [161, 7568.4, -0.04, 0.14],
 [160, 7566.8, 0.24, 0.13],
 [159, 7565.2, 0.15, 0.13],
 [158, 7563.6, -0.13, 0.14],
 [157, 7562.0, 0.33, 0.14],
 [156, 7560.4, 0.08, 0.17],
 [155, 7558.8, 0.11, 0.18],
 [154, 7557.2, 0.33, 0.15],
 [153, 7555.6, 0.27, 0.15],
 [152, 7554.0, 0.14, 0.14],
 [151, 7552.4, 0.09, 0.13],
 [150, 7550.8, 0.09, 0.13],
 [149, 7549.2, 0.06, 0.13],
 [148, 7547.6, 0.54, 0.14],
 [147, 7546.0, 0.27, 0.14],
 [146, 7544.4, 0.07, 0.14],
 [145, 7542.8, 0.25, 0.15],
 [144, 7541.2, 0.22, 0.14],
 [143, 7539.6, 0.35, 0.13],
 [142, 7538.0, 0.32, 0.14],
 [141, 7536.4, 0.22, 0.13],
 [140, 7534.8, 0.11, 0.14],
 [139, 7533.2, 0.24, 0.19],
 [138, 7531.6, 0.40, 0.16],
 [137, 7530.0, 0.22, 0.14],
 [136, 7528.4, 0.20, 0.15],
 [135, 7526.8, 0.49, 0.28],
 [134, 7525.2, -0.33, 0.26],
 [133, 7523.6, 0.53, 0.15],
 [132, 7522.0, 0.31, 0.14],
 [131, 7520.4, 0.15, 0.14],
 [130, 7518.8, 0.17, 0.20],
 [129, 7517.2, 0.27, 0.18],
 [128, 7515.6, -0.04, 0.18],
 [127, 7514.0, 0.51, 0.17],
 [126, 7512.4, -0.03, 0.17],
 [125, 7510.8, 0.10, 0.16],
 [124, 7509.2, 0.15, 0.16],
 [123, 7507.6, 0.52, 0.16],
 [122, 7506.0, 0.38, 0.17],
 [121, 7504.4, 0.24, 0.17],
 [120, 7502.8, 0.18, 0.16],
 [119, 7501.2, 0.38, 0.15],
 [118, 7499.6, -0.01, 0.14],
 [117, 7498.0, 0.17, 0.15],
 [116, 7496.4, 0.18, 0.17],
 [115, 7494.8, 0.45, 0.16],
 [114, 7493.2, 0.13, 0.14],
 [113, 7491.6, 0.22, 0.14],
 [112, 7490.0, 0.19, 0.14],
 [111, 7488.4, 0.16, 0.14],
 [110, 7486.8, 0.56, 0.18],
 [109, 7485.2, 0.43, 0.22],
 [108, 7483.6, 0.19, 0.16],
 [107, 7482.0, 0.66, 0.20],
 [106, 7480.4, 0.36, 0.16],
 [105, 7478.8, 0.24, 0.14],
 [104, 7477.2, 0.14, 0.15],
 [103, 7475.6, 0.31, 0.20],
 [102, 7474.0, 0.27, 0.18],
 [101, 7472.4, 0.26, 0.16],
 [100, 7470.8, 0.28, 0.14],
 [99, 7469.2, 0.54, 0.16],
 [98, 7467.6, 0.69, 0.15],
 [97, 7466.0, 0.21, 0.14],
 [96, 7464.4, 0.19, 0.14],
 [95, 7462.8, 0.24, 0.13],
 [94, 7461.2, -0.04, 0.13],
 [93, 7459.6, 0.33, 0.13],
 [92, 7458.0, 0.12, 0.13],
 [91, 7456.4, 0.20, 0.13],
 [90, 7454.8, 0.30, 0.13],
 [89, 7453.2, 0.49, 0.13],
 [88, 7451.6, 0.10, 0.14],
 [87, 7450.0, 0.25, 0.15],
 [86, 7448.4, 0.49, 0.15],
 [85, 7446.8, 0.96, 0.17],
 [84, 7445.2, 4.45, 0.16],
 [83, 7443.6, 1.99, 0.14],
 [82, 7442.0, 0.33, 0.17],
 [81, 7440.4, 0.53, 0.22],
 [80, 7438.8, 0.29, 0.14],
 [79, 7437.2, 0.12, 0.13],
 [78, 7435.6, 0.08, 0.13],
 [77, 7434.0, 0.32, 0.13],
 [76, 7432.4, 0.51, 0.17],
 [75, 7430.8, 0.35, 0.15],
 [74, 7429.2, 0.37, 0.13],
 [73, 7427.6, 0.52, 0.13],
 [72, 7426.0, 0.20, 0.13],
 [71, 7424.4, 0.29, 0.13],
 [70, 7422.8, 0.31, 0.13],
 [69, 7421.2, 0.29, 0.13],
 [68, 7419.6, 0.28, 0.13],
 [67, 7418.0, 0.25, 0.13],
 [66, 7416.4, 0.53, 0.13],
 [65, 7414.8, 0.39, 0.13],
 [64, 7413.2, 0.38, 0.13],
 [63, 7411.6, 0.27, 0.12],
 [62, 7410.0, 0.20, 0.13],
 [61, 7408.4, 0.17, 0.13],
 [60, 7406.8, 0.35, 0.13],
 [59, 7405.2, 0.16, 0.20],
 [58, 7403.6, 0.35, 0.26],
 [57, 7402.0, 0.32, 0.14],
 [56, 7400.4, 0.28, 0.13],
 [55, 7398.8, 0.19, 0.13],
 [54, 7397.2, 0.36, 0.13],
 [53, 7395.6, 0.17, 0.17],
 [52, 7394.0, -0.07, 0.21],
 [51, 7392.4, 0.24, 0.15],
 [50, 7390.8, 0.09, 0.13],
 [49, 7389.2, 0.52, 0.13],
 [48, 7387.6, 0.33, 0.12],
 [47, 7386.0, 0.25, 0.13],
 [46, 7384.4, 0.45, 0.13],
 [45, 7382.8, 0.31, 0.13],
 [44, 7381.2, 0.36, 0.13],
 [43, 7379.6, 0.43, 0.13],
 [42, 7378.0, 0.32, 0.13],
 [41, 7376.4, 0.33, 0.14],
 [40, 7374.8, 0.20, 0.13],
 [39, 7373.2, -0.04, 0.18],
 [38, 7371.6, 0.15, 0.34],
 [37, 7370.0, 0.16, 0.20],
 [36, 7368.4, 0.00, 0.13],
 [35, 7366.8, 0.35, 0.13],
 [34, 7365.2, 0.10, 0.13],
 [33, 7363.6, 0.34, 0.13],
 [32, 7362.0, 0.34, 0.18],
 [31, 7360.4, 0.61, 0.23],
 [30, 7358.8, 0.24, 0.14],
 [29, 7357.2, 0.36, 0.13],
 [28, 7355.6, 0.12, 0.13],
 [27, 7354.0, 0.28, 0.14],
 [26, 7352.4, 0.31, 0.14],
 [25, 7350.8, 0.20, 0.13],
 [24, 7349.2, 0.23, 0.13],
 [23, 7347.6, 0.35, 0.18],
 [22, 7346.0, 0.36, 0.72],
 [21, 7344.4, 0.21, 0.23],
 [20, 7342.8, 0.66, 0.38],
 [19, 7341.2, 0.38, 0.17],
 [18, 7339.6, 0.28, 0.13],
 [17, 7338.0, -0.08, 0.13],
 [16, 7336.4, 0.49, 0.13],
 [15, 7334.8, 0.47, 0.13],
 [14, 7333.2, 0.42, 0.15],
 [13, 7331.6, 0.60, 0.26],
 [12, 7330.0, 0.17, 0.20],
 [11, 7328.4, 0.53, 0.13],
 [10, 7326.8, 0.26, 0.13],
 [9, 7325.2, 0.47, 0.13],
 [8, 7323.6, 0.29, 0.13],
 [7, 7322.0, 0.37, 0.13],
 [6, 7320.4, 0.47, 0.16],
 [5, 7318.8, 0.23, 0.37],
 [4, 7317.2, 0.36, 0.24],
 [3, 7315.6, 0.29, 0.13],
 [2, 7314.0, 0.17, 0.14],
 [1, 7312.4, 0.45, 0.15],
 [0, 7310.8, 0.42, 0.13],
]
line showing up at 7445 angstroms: H-alpha 6563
